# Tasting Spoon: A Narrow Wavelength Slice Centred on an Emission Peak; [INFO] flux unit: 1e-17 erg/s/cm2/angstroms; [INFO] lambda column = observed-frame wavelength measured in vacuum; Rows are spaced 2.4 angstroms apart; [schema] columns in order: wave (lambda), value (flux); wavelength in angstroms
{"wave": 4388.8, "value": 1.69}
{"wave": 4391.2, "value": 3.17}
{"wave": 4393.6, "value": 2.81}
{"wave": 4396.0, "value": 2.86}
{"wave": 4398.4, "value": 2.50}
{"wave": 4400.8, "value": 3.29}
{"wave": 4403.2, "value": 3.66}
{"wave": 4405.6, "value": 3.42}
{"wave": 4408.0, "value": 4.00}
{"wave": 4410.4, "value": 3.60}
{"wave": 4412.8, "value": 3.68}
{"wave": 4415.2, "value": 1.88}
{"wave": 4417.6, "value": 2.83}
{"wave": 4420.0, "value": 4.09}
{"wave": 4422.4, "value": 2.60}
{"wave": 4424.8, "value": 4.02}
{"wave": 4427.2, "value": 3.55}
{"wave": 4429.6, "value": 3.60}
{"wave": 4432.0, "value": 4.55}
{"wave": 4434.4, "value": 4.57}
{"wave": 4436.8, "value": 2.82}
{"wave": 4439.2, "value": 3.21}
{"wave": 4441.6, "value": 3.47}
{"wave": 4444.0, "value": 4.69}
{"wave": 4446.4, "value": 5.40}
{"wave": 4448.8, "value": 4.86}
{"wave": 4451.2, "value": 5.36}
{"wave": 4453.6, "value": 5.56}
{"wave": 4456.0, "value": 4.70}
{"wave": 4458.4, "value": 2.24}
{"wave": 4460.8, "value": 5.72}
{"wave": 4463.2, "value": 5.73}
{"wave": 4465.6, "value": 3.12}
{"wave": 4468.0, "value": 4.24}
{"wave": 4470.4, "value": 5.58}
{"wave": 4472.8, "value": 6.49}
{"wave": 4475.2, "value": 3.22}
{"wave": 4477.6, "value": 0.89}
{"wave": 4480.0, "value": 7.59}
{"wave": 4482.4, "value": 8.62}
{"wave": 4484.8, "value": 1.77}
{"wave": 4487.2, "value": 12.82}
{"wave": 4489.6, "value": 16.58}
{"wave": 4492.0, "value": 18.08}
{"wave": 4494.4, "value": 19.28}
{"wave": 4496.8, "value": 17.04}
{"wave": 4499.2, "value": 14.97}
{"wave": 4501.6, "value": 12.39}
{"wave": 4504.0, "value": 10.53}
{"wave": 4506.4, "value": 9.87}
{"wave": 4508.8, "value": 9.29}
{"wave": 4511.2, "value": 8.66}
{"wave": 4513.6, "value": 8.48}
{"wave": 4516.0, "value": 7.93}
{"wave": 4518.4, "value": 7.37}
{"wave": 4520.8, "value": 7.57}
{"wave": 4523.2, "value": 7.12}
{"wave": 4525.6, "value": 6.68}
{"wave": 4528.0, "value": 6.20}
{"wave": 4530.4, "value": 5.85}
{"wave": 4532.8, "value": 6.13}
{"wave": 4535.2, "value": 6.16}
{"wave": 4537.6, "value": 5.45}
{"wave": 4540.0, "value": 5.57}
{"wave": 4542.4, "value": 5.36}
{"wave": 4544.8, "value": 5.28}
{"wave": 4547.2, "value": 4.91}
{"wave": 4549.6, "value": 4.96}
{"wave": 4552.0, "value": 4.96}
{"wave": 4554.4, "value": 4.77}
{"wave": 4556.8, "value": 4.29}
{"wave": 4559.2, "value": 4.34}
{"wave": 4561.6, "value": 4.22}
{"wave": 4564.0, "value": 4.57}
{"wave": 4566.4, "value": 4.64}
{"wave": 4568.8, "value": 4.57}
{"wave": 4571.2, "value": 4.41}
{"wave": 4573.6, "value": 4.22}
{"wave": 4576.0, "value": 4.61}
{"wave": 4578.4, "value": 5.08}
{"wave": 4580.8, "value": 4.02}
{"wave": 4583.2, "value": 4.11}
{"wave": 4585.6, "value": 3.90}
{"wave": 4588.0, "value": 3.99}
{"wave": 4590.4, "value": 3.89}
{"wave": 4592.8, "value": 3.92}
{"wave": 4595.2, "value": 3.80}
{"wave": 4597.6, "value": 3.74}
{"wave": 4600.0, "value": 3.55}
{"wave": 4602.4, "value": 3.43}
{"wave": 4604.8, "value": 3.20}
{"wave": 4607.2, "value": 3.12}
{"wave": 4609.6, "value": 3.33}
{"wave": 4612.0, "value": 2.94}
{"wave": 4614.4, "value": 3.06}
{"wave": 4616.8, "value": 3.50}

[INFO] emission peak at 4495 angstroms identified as Ly-alpha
